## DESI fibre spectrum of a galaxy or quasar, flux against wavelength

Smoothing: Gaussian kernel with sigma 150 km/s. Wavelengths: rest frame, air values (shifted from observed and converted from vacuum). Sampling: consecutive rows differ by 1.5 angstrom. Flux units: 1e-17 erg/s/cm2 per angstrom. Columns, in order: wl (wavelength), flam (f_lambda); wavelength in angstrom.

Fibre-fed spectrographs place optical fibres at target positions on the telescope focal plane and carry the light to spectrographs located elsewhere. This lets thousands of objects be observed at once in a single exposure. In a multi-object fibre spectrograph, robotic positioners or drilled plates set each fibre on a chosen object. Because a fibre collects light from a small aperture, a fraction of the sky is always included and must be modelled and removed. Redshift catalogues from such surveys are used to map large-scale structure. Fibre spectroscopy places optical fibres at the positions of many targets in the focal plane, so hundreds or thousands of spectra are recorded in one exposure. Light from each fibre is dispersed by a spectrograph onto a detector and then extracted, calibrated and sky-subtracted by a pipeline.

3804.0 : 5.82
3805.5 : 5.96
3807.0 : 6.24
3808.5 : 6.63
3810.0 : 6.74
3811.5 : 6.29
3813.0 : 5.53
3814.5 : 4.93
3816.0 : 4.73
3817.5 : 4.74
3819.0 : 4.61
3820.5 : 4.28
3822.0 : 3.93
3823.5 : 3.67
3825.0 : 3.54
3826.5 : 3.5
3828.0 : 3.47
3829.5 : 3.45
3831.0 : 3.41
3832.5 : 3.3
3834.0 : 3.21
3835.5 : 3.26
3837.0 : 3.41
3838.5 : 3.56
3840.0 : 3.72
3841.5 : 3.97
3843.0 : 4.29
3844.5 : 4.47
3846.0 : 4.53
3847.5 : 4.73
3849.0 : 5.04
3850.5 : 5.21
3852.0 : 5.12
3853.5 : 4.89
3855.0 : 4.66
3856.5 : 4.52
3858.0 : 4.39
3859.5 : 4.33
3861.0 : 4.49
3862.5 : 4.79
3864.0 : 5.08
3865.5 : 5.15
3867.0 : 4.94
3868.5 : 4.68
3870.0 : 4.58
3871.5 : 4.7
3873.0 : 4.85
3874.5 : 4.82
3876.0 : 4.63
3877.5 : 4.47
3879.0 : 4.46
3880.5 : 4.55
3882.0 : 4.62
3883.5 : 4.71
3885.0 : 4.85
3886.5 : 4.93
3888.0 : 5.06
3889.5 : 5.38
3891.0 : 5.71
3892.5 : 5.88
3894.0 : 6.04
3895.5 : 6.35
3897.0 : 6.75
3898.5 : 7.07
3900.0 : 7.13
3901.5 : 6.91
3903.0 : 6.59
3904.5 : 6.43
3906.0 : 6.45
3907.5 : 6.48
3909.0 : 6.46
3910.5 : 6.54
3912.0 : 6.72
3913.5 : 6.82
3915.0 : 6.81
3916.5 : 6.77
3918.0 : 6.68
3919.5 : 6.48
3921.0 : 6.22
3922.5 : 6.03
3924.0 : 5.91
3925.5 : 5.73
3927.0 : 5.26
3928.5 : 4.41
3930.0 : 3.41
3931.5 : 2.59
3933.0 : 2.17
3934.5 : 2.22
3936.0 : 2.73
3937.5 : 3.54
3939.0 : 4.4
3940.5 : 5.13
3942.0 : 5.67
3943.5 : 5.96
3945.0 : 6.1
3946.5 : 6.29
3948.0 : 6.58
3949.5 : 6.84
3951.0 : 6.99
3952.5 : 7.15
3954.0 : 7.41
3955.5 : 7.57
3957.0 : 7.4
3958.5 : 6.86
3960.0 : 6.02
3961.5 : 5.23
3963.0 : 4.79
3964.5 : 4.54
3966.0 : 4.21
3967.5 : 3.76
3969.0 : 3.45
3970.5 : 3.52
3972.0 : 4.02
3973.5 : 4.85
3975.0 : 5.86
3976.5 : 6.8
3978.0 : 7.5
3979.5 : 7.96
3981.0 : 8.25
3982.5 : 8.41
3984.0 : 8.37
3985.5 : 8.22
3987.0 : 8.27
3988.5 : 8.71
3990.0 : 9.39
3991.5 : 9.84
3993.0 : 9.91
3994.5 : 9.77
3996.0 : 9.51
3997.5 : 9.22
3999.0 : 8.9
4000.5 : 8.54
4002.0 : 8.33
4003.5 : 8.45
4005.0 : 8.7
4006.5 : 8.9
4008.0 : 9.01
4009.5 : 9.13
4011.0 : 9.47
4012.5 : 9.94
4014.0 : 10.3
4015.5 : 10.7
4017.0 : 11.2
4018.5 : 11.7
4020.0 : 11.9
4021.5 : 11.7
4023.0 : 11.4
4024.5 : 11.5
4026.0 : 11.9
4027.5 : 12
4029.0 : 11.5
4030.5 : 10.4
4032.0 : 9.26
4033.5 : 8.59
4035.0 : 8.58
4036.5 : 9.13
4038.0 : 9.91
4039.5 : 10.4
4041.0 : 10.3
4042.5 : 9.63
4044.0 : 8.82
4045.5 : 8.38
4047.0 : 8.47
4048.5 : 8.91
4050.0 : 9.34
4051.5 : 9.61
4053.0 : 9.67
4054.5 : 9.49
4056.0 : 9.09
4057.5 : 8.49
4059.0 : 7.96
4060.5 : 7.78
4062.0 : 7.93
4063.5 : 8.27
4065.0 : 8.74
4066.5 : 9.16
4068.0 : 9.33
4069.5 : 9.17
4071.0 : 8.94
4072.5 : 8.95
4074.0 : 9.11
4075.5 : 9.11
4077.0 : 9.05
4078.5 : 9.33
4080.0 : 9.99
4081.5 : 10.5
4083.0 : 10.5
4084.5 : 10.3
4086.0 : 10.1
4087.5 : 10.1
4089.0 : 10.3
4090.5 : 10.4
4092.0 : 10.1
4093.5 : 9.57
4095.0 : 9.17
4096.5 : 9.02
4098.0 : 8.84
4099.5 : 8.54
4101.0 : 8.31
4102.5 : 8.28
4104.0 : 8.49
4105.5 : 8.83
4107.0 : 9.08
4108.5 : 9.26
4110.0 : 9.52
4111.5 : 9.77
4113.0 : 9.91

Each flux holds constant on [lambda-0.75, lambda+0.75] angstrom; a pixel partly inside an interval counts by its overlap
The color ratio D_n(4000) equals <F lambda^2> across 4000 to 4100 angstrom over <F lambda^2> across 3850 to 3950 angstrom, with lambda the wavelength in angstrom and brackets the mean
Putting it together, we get 1.94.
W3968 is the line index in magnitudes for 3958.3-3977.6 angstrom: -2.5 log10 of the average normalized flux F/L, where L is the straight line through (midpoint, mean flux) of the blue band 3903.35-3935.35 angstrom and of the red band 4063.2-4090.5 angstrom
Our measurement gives 0.351 mag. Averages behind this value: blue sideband 5.56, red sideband 9.54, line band 4.91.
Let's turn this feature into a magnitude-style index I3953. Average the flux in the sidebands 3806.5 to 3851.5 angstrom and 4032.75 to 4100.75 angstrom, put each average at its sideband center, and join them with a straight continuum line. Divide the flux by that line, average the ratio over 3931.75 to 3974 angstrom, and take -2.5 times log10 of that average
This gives 0.32 mag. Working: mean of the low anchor 4.41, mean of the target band 5.16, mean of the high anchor 9.26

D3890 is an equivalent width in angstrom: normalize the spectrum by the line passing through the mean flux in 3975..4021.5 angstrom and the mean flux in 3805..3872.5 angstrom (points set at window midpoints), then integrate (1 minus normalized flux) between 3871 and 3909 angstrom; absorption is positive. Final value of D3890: 2.8 angstrom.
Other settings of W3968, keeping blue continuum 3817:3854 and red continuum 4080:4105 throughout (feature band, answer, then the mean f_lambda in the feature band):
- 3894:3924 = -0.175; 6.58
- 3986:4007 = -0.203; 9.02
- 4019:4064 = -0.155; 9.7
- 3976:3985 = -0.112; 7.92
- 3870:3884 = 0.065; 4.64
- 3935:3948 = 0.252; 5.02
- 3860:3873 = -0.021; 4.79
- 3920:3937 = 0.369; 4.27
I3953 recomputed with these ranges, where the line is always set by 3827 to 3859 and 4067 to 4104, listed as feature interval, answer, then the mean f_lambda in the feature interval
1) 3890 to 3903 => -0.216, 6.47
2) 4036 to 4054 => -0.102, 9.39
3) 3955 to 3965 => 0.105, 6.06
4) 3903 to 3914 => -0.179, 6.55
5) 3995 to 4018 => -0.213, 9.38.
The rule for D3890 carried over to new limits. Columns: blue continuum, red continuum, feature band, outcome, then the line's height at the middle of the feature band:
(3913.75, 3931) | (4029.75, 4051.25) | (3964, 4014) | 0.6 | 7.76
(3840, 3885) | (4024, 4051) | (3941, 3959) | 1.3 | 7.24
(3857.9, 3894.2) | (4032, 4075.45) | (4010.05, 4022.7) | -4.2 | 8.14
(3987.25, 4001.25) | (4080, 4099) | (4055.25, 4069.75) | 1.7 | 9.72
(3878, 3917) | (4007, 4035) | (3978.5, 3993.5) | 1.0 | 9.28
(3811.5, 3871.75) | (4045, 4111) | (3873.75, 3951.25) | 3.1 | 5.79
